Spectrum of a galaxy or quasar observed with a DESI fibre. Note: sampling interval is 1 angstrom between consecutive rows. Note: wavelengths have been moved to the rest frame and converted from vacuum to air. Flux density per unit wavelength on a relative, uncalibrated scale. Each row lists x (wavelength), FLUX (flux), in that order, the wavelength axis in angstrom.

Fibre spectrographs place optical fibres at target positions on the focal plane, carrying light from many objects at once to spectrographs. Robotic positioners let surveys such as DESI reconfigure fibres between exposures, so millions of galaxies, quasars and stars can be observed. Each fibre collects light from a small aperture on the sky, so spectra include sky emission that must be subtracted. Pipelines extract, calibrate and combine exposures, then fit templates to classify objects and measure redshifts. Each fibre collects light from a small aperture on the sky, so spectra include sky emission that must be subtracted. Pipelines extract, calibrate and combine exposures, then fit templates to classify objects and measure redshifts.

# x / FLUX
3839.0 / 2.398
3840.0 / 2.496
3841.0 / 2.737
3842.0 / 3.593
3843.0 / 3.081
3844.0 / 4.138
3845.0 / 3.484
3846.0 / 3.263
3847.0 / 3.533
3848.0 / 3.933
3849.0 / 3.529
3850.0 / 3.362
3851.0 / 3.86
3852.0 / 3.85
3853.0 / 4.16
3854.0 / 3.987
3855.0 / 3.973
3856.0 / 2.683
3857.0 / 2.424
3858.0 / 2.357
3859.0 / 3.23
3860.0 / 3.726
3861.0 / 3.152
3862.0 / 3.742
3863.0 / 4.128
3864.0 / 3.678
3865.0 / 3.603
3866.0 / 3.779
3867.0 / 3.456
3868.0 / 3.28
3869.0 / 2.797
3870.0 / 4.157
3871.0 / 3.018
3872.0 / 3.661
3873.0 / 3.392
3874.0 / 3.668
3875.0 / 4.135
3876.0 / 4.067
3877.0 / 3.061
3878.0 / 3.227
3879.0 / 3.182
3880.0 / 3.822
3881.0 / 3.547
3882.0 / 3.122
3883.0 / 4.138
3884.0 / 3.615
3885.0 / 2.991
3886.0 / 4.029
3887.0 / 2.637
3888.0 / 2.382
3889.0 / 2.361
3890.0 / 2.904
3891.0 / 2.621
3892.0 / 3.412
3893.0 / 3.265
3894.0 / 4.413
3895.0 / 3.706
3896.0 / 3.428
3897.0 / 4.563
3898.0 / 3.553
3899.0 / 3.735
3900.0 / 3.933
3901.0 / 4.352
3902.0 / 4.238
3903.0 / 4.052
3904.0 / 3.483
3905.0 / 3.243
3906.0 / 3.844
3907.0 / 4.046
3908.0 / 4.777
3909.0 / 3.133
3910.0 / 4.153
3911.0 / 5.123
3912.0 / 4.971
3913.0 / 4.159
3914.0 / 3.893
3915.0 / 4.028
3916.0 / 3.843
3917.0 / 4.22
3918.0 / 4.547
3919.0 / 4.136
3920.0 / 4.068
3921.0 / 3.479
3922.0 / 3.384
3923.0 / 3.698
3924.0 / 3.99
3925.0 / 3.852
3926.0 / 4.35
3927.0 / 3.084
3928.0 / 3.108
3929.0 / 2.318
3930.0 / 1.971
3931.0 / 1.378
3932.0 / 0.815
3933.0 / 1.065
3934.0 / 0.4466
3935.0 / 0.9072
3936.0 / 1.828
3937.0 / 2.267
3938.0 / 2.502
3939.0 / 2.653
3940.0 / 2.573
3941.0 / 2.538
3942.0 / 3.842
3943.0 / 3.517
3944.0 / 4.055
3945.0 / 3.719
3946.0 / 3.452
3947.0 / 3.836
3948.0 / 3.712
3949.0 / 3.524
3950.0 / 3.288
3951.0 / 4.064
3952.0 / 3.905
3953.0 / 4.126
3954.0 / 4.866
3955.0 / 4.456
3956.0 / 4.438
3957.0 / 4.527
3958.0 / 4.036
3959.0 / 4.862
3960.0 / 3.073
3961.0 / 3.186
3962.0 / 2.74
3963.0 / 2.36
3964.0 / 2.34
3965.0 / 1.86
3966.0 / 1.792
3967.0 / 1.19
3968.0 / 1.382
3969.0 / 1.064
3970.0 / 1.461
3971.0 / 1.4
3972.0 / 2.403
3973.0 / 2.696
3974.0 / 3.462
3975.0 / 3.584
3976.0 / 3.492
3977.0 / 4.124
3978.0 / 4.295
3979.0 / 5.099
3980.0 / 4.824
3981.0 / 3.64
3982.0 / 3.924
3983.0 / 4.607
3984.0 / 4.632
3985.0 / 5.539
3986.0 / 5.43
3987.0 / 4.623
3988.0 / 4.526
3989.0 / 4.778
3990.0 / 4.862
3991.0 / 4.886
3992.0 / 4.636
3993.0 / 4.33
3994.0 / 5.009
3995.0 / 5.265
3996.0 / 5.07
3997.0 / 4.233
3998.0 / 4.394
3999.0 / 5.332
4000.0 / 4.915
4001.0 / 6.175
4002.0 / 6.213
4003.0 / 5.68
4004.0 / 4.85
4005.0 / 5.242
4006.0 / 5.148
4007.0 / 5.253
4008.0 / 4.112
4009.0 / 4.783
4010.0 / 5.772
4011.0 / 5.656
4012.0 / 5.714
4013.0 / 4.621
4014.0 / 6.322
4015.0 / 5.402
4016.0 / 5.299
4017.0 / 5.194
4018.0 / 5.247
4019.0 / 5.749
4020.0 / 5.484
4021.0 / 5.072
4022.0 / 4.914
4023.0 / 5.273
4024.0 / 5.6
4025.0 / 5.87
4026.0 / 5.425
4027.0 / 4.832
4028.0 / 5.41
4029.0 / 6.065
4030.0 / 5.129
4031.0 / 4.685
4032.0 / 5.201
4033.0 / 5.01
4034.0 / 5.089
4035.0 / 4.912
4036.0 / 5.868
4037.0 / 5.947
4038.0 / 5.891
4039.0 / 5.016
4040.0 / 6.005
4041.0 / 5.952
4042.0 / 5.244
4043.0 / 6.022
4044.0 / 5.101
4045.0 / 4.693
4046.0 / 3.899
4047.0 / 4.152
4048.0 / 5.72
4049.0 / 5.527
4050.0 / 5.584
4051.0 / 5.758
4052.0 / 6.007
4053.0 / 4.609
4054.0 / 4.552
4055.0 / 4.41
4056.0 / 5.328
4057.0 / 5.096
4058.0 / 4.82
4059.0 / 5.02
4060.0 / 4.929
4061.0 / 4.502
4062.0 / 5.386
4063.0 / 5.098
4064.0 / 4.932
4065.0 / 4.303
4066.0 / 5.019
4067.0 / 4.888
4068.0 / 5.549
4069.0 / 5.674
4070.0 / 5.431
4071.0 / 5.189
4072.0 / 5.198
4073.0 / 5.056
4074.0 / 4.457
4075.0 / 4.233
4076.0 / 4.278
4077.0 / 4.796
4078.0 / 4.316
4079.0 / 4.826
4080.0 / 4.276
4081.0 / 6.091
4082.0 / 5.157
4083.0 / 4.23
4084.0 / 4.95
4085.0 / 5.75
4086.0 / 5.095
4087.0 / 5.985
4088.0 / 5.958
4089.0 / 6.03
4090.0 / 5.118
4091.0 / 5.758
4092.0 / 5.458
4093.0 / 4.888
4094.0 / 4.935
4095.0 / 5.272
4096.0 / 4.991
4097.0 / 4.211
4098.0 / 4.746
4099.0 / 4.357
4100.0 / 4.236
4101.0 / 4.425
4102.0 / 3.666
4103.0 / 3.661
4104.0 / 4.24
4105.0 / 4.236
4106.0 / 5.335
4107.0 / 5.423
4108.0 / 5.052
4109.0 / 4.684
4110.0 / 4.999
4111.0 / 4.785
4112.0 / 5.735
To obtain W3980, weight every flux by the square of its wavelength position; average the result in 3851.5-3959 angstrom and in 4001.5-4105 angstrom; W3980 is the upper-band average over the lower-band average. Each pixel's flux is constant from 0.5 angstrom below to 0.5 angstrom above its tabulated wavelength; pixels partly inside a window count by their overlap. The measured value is 1.58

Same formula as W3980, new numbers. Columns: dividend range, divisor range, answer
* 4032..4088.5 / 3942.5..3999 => 1.42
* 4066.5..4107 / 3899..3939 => 1.60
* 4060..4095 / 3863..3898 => 1.62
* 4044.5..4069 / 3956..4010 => 1.28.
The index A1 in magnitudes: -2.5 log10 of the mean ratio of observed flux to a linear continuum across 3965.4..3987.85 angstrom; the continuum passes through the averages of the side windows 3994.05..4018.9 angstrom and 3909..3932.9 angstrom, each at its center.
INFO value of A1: 0.350 mag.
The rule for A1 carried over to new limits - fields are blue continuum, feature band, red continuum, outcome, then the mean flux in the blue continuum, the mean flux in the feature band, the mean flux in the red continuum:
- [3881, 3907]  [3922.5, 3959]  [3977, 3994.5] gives 0.29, 3.53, 3.15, 4.67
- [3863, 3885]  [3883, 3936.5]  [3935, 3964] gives 0.03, 3.54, 3.39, 3.43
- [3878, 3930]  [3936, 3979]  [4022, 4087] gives 0.30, 3.68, 3.17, 5.14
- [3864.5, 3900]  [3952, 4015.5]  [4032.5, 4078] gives 0.06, 3.46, 4.2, 5.11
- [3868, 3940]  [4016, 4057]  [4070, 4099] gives -0.15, 3.37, 5.28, 5.04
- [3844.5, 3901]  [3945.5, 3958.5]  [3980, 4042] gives 0.11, 3.48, 4.02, 5.17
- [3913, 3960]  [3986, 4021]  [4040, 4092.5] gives -0.21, 3.34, 5.14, 5.11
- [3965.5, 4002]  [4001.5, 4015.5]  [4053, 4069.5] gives -0.23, 4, 5.34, 4.96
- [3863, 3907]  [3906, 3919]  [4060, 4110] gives -0.14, 3.54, 4.22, 4.93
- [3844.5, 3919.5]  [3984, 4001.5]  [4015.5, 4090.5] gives -0.07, 3.64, 4.93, 5.18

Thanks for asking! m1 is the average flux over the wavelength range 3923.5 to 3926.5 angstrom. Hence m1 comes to 4.06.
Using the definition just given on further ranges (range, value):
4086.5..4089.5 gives 5.99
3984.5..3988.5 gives 5.03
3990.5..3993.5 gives 4.62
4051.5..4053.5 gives 5.31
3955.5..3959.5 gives 4.47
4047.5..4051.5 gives 5.65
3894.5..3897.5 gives 3.9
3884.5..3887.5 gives 3.22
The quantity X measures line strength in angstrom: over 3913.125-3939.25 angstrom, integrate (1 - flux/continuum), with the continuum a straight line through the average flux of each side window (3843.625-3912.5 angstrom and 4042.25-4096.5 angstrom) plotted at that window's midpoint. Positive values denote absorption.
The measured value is 6.70 angstrom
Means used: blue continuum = 3.6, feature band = 2.94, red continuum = 5.08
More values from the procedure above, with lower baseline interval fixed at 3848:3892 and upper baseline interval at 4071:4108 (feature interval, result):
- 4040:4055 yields -2.0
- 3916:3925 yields -0.4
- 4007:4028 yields -4.4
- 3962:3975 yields 6.5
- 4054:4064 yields -0.5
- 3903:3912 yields -0.9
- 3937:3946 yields 1.7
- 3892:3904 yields -1.0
